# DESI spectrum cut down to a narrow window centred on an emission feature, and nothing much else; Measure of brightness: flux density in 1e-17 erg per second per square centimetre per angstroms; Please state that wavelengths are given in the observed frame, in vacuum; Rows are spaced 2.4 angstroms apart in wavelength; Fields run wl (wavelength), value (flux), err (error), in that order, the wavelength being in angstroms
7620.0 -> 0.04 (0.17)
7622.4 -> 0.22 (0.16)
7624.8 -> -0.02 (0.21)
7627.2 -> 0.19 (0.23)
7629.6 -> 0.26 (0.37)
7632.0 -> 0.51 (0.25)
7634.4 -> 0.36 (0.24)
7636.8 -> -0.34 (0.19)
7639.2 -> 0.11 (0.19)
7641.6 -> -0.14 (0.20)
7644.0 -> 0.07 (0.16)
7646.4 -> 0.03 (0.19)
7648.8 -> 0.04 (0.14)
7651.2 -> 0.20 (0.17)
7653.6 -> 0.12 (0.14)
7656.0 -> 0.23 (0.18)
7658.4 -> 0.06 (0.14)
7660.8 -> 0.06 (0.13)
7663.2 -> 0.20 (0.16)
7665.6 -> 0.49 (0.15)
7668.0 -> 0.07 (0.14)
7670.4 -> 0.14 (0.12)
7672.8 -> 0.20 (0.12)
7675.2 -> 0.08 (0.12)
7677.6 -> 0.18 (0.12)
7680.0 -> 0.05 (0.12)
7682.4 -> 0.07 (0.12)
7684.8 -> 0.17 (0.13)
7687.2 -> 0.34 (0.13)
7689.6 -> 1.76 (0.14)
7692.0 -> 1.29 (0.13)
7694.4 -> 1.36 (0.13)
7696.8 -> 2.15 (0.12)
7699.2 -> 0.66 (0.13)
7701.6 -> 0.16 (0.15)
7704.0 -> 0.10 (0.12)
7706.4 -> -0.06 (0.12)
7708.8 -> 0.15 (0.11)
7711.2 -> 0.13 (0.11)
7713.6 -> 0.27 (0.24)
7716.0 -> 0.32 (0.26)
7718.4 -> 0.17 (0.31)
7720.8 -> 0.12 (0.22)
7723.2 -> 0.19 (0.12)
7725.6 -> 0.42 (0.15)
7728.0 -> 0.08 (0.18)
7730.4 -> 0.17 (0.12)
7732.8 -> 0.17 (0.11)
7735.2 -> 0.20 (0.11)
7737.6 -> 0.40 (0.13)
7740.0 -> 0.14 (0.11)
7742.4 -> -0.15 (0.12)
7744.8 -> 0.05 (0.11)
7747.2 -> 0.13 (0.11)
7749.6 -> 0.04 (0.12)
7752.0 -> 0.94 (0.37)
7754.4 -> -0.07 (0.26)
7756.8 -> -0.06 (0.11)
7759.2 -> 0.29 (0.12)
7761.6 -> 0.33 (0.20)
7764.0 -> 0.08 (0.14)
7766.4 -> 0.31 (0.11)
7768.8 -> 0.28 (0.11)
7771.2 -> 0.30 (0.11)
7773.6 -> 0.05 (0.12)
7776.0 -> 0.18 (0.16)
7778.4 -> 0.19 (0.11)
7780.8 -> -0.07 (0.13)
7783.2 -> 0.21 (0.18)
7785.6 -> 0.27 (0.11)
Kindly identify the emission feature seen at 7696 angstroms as [O II] 3727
